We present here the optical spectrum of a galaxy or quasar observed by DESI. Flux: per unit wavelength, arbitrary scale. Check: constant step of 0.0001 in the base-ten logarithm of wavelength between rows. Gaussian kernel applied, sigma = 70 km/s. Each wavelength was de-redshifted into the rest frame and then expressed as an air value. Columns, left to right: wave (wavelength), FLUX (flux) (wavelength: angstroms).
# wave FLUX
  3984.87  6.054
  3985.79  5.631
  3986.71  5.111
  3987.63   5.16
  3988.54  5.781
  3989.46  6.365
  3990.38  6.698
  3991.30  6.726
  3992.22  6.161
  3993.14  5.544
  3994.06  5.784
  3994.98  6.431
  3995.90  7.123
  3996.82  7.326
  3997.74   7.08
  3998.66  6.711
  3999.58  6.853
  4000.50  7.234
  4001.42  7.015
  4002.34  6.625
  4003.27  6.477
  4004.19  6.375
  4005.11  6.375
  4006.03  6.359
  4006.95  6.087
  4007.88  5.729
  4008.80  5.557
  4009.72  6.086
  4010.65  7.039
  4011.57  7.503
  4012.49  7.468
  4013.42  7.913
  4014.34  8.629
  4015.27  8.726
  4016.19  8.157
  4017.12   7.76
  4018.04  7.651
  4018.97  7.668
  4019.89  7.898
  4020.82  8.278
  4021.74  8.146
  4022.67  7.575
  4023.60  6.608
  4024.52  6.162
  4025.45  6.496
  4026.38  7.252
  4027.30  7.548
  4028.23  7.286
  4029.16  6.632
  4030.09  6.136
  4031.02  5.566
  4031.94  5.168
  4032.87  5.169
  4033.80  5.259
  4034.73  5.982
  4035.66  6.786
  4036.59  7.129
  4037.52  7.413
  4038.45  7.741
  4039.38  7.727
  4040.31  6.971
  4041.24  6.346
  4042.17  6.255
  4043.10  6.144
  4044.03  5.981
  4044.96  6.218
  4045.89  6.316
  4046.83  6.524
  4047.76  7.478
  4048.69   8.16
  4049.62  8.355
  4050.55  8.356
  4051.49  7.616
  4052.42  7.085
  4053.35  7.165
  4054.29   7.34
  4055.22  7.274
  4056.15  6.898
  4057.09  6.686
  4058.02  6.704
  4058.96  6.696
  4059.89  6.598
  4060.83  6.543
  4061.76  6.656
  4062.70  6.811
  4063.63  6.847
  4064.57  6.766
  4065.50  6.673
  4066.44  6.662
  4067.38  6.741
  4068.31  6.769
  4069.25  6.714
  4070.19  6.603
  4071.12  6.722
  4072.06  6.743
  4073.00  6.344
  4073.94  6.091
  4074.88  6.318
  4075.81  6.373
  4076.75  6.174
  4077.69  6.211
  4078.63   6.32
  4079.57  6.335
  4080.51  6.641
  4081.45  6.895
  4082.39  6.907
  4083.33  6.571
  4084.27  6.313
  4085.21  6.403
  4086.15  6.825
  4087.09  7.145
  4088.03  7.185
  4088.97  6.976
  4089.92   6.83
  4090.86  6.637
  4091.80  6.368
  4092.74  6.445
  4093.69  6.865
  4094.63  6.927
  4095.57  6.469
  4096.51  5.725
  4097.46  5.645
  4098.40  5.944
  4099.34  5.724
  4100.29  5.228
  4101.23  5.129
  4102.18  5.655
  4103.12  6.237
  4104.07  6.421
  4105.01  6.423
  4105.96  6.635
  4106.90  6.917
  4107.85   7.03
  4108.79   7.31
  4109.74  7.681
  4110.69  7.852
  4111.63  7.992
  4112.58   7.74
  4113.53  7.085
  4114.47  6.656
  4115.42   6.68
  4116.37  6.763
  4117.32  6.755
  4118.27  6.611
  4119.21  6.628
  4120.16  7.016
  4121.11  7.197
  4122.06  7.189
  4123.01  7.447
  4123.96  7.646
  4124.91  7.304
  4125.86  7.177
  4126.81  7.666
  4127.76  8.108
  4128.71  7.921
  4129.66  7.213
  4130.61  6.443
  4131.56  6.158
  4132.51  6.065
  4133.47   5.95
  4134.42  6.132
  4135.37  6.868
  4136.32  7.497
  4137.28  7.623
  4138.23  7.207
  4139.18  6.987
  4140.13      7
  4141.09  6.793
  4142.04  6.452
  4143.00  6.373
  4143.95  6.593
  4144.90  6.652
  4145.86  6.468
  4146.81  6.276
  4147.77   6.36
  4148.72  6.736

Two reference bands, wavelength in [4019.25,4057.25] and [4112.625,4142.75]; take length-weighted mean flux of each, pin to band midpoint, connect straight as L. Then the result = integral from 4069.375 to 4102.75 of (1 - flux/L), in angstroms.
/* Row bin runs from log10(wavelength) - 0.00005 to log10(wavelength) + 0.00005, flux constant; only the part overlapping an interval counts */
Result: 2.7 angstroms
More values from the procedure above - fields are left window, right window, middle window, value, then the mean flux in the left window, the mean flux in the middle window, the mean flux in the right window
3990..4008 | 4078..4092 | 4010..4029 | -2.8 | 6.55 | 7.56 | 6.69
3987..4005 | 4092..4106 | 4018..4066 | -4.5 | 6.48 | 6.89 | 6.09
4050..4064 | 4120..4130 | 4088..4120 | 3.1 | 7.03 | 6.62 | 7.46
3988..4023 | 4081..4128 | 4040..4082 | 0.6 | 6.97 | 6.76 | 6.77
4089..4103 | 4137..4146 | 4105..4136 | -2.6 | 6.14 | 7.05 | 6.81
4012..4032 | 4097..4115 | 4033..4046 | 1.1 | 7.35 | 6.56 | 6.6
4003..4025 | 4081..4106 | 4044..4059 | -0.8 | 7.18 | 7.15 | 6.38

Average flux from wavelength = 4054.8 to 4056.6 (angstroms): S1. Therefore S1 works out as 7.1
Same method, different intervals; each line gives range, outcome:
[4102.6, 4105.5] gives 6.35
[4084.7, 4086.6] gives 6.61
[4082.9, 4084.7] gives 6.44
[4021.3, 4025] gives 7.11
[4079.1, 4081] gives 6.49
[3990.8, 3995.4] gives 6.13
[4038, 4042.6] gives 7.01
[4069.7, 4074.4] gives 6.5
